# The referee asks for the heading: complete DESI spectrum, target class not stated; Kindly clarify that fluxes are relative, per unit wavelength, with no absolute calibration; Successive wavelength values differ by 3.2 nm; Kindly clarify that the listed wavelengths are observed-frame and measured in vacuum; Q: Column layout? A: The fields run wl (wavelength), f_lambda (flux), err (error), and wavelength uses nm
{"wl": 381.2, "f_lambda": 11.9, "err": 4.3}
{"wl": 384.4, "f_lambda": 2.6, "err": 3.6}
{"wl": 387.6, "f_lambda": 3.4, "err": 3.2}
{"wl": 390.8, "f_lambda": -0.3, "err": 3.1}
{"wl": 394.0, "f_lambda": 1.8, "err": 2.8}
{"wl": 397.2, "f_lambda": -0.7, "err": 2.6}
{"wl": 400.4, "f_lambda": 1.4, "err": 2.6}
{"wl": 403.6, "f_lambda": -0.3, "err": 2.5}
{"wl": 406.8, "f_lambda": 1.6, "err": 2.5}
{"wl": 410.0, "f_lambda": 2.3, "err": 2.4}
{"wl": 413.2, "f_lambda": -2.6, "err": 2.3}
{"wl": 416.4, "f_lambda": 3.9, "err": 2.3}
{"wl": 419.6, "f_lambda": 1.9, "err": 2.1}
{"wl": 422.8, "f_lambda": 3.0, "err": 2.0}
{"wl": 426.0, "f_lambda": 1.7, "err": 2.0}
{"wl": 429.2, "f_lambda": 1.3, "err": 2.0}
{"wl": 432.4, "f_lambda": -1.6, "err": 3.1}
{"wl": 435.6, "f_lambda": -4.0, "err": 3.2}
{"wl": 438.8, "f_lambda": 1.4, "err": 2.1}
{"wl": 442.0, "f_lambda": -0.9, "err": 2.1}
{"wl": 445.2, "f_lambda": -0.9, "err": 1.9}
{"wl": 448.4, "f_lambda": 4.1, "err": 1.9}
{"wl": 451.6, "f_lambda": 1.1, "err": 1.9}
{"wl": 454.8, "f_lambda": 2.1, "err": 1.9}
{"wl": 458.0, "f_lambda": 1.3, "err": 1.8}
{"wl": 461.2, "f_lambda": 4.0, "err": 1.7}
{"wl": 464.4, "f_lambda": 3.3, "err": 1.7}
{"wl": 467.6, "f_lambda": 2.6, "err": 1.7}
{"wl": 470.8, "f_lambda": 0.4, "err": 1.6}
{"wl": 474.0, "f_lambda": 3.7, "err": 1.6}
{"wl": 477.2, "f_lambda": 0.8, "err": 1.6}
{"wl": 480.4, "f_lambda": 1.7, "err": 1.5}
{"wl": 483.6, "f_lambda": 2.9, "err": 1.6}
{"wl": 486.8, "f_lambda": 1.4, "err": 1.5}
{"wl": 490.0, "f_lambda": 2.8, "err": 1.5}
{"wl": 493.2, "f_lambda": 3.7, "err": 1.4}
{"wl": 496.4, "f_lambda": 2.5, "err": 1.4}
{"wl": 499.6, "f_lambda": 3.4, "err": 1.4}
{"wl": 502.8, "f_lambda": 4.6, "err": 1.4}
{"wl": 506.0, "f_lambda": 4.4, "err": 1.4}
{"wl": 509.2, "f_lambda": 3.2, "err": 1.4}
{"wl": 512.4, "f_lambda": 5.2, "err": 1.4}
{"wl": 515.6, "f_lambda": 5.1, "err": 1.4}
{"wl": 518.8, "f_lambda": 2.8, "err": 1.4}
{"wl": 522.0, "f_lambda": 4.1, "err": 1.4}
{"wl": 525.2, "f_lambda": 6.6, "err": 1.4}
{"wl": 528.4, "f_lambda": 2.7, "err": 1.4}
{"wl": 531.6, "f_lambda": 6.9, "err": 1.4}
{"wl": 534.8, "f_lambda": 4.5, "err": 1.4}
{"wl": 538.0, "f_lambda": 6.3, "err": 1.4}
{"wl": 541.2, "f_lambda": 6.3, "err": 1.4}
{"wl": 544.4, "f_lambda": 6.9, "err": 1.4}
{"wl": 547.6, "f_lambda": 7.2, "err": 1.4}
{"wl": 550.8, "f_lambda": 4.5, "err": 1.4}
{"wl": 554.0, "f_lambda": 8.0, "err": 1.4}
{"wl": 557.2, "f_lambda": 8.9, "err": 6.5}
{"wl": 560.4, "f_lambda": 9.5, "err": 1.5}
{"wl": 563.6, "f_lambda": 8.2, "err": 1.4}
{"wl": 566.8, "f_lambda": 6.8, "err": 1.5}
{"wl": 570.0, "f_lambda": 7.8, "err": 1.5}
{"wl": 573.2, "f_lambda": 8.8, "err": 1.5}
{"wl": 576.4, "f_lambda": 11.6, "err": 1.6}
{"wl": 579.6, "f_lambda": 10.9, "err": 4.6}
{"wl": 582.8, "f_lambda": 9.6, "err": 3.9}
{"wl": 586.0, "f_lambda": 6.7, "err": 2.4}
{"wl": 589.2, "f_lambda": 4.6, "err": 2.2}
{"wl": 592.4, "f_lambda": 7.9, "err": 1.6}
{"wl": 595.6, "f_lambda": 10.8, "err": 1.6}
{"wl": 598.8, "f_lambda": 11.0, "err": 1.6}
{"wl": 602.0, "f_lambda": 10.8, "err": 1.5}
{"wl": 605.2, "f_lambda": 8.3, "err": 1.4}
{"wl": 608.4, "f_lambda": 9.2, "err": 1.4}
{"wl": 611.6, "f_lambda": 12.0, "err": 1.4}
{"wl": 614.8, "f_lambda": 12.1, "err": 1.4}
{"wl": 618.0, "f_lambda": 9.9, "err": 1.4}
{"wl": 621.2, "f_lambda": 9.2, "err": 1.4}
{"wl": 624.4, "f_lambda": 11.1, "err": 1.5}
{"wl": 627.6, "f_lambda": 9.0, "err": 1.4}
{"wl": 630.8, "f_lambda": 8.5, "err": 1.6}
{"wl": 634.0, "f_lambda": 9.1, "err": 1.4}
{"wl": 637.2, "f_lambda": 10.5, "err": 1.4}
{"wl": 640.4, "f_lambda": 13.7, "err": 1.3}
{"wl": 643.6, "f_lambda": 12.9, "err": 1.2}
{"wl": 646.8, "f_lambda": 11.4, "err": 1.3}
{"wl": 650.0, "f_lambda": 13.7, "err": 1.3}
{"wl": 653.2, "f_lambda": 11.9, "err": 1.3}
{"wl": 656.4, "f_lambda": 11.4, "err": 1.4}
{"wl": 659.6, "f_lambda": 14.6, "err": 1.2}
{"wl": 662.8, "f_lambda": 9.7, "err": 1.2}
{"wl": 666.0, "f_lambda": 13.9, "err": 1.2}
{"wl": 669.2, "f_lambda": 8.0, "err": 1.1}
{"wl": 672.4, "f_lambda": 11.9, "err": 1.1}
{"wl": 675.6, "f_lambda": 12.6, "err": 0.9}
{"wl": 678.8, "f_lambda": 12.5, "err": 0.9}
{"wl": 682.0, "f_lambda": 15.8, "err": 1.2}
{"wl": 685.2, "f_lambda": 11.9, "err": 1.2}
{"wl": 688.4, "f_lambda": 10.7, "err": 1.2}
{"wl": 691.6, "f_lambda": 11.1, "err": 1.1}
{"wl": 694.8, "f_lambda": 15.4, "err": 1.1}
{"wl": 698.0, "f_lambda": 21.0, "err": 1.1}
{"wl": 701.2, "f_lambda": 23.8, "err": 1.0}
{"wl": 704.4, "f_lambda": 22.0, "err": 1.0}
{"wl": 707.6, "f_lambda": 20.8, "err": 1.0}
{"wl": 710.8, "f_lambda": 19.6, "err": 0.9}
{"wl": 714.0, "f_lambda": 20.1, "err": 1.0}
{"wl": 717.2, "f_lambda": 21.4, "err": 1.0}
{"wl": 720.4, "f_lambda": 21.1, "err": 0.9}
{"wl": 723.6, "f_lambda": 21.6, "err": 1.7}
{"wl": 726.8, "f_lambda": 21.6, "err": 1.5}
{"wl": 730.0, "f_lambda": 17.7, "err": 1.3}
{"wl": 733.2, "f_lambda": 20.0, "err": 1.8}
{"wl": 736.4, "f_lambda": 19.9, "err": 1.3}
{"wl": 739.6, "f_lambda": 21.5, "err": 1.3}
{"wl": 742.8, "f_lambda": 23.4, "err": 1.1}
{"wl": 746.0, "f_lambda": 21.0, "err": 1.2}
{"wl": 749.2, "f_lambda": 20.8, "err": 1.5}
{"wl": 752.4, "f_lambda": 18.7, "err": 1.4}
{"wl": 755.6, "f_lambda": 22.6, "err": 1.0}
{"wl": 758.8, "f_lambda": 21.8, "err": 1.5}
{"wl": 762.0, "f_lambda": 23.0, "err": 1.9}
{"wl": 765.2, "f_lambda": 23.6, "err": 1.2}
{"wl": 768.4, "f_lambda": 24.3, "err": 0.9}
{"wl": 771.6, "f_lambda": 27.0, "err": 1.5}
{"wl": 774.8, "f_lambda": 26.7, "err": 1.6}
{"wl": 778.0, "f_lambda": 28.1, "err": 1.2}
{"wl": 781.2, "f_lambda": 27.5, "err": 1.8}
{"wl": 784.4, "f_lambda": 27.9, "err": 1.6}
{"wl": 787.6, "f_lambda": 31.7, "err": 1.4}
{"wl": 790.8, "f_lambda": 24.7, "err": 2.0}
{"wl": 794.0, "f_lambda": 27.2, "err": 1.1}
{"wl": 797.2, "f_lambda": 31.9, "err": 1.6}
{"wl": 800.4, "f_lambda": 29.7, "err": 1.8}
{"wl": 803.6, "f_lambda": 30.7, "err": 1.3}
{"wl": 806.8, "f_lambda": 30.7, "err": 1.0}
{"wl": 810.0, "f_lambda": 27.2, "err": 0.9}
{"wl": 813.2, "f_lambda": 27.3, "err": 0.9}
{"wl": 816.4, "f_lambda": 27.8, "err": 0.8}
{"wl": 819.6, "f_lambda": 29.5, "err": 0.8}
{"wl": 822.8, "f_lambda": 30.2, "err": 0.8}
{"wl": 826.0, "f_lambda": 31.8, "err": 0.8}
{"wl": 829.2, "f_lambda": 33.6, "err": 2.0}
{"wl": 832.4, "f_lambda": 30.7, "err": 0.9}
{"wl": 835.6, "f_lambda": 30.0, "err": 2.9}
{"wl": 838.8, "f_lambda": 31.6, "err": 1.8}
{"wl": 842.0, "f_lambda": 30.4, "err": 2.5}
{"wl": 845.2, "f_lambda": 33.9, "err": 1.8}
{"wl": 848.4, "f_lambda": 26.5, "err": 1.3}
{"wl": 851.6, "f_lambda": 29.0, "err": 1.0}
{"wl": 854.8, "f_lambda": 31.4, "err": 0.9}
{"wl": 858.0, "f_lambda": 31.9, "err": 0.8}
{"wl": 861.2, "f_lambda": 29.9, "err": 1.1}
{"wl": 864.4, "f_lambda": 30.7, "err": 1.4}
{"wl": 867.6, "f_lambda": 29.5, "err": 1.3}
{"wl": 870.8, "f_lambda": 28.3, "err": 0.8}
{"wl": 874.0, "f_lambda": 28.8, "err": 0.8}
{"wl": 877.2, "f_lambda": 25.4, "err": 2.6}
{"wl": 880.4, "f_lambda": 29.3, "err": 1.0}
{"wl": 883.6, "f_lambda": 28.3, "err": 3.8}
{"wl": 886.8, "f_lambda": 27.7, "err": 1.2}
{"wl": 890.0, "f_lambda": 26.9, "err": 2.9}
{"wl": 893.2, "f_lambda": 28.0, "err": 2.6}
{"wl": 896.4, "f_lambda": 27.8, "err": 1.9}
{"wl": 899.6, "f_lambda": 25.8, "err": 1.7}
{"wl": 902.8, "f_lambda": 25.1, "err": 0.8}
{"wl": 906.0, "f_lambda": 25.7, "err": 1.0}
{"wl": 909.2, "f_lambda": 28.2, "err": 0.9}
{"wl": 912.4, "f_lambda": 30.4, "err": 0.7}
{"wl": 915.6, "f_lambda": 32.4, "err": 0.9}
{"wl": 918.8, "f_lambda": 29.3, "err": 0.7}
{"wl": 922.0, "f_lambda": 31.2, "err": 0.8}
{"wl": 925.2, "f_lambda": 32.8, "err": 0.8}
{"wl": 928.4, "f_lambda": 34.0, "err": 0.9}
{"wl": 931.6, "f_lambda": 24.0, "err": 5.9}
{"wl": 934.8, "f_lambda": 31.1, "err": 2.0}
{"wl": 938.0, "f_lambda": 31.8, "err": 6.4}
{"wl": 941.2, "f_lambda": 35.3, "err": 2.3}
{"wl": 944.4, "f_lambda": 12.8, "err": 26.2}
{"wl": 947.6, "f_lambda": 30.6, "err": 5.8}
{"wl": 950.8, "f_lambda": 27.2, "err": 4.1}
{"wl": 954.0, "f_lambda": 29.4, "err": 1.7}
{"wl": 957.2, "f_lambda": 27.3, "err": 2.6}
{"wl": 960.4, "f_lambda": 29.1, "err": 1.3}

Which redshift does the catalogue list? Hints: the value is 0.746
